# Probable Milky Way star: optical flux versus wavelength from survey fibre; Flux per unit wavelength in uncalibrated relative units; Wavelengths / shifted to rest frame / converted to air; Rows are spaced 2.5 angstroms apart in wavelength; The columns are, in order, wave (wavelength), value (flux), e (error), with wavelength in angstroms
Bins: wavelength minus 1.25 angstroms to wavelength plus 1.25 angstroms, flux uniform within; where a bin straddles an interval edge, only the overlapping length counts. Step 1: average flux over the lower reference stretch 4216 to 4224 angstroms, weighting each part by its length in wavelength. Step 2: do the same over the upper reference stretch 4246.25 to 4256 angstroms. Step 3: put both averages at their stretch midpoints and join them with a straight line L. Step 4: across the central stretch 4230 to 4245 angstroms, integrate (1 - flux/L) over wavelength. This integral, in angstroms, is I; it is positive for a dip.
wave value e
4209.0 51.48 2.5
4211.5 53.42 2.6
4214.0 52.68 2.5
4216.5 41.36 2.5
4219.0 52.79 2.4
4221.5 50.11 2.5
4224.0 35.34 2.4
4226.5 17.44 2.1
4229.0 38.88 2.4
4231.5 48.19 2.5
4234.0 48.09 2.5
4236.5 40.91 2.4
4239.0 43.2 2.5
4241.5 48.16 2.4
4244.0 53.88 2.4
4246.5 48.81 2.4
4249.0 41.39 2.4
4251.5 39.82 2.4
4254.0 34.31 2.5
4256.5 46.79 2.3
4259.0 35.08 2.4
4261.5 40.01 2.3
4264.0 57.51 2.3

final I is -1.2 angstroms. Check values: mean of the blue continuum 46.7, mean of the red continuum 40.7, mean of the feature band 46.8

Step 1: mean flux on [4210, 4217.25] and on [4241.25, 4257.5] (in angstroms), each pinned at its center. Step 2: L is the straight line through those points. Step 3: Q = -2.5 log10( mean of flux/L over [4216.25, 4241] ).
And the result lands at 0.138 mag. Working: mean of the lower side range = 49.8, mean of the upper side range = 44.5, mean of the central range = 41.8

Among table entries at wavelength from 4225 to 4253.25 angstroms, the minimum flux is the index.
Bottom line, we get 17.44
